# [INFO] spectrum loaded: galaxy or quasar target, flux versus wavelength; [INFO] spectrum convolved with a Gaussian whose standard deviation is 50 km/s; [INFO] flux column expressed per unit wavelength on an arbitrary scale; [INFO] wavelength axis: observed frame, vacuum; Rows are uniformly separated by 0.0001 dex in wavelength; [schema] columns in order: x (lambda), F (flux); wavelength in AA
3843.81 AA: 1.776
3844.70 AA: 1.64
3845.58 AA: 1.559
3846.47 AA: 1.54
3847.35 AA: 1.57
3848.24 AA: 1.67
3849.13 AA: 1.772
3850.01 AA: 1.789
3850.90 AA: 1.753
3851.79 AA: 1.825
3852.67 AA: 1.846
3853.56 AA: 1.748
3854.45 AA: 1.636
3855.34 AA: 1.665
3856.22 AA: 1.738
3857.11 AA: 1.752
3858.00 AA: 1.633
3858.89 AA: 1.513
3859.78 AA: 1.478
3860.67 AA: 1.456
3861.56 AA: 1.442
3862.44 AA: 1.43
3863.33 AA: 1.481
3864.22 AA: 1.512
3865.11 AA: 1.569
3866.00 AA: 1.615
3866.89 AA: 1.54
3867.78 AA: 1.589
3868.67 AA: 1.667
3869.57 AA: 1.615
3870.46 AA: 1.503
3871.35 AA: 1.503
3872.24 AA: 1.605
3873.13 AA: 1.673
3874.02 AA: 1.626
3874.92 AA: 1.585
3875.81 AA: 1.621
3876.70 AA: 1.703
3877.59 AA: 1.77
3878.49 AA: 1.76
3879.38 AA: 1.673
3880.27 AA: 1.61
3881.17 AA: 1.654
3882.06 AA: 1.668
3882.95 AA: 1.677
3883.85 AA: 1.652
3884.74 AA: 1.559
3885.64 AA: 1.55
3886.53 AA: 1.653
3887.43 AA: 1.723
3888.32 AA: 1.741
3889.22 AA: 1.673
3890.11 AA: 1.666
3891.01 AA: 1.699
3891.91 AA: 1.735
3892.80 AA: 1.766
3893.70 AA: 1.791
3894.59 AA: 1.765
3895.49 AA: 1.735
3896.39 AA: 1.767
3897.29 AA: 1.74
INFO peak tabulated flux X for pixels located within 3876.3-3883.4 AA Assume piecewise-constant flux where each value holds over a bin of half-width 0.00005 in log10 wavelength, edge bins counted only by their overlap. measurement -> 1.77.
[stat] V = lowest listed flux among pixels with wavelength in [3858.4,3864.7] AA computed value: 1.43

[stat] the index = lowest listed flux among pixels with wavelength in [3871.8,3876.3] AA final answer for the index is 1.585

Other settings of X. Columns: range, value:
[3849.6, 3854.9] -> 1.846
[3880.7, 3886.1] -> 1.677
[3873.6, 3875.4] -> 1.626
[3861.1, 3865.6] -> 1.569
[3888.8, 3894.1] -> 1.791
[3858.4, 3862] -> 1.513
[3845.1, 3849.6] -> 1.772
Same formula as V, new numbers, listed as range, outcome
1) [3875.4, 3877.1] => 1.621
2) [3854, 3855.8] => 1.636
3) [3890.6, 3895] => 1.699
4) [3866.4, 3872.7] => 1.503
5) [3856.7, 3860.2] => 1.478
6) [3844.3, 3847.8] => 1.54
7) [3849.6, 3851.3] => 1.753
